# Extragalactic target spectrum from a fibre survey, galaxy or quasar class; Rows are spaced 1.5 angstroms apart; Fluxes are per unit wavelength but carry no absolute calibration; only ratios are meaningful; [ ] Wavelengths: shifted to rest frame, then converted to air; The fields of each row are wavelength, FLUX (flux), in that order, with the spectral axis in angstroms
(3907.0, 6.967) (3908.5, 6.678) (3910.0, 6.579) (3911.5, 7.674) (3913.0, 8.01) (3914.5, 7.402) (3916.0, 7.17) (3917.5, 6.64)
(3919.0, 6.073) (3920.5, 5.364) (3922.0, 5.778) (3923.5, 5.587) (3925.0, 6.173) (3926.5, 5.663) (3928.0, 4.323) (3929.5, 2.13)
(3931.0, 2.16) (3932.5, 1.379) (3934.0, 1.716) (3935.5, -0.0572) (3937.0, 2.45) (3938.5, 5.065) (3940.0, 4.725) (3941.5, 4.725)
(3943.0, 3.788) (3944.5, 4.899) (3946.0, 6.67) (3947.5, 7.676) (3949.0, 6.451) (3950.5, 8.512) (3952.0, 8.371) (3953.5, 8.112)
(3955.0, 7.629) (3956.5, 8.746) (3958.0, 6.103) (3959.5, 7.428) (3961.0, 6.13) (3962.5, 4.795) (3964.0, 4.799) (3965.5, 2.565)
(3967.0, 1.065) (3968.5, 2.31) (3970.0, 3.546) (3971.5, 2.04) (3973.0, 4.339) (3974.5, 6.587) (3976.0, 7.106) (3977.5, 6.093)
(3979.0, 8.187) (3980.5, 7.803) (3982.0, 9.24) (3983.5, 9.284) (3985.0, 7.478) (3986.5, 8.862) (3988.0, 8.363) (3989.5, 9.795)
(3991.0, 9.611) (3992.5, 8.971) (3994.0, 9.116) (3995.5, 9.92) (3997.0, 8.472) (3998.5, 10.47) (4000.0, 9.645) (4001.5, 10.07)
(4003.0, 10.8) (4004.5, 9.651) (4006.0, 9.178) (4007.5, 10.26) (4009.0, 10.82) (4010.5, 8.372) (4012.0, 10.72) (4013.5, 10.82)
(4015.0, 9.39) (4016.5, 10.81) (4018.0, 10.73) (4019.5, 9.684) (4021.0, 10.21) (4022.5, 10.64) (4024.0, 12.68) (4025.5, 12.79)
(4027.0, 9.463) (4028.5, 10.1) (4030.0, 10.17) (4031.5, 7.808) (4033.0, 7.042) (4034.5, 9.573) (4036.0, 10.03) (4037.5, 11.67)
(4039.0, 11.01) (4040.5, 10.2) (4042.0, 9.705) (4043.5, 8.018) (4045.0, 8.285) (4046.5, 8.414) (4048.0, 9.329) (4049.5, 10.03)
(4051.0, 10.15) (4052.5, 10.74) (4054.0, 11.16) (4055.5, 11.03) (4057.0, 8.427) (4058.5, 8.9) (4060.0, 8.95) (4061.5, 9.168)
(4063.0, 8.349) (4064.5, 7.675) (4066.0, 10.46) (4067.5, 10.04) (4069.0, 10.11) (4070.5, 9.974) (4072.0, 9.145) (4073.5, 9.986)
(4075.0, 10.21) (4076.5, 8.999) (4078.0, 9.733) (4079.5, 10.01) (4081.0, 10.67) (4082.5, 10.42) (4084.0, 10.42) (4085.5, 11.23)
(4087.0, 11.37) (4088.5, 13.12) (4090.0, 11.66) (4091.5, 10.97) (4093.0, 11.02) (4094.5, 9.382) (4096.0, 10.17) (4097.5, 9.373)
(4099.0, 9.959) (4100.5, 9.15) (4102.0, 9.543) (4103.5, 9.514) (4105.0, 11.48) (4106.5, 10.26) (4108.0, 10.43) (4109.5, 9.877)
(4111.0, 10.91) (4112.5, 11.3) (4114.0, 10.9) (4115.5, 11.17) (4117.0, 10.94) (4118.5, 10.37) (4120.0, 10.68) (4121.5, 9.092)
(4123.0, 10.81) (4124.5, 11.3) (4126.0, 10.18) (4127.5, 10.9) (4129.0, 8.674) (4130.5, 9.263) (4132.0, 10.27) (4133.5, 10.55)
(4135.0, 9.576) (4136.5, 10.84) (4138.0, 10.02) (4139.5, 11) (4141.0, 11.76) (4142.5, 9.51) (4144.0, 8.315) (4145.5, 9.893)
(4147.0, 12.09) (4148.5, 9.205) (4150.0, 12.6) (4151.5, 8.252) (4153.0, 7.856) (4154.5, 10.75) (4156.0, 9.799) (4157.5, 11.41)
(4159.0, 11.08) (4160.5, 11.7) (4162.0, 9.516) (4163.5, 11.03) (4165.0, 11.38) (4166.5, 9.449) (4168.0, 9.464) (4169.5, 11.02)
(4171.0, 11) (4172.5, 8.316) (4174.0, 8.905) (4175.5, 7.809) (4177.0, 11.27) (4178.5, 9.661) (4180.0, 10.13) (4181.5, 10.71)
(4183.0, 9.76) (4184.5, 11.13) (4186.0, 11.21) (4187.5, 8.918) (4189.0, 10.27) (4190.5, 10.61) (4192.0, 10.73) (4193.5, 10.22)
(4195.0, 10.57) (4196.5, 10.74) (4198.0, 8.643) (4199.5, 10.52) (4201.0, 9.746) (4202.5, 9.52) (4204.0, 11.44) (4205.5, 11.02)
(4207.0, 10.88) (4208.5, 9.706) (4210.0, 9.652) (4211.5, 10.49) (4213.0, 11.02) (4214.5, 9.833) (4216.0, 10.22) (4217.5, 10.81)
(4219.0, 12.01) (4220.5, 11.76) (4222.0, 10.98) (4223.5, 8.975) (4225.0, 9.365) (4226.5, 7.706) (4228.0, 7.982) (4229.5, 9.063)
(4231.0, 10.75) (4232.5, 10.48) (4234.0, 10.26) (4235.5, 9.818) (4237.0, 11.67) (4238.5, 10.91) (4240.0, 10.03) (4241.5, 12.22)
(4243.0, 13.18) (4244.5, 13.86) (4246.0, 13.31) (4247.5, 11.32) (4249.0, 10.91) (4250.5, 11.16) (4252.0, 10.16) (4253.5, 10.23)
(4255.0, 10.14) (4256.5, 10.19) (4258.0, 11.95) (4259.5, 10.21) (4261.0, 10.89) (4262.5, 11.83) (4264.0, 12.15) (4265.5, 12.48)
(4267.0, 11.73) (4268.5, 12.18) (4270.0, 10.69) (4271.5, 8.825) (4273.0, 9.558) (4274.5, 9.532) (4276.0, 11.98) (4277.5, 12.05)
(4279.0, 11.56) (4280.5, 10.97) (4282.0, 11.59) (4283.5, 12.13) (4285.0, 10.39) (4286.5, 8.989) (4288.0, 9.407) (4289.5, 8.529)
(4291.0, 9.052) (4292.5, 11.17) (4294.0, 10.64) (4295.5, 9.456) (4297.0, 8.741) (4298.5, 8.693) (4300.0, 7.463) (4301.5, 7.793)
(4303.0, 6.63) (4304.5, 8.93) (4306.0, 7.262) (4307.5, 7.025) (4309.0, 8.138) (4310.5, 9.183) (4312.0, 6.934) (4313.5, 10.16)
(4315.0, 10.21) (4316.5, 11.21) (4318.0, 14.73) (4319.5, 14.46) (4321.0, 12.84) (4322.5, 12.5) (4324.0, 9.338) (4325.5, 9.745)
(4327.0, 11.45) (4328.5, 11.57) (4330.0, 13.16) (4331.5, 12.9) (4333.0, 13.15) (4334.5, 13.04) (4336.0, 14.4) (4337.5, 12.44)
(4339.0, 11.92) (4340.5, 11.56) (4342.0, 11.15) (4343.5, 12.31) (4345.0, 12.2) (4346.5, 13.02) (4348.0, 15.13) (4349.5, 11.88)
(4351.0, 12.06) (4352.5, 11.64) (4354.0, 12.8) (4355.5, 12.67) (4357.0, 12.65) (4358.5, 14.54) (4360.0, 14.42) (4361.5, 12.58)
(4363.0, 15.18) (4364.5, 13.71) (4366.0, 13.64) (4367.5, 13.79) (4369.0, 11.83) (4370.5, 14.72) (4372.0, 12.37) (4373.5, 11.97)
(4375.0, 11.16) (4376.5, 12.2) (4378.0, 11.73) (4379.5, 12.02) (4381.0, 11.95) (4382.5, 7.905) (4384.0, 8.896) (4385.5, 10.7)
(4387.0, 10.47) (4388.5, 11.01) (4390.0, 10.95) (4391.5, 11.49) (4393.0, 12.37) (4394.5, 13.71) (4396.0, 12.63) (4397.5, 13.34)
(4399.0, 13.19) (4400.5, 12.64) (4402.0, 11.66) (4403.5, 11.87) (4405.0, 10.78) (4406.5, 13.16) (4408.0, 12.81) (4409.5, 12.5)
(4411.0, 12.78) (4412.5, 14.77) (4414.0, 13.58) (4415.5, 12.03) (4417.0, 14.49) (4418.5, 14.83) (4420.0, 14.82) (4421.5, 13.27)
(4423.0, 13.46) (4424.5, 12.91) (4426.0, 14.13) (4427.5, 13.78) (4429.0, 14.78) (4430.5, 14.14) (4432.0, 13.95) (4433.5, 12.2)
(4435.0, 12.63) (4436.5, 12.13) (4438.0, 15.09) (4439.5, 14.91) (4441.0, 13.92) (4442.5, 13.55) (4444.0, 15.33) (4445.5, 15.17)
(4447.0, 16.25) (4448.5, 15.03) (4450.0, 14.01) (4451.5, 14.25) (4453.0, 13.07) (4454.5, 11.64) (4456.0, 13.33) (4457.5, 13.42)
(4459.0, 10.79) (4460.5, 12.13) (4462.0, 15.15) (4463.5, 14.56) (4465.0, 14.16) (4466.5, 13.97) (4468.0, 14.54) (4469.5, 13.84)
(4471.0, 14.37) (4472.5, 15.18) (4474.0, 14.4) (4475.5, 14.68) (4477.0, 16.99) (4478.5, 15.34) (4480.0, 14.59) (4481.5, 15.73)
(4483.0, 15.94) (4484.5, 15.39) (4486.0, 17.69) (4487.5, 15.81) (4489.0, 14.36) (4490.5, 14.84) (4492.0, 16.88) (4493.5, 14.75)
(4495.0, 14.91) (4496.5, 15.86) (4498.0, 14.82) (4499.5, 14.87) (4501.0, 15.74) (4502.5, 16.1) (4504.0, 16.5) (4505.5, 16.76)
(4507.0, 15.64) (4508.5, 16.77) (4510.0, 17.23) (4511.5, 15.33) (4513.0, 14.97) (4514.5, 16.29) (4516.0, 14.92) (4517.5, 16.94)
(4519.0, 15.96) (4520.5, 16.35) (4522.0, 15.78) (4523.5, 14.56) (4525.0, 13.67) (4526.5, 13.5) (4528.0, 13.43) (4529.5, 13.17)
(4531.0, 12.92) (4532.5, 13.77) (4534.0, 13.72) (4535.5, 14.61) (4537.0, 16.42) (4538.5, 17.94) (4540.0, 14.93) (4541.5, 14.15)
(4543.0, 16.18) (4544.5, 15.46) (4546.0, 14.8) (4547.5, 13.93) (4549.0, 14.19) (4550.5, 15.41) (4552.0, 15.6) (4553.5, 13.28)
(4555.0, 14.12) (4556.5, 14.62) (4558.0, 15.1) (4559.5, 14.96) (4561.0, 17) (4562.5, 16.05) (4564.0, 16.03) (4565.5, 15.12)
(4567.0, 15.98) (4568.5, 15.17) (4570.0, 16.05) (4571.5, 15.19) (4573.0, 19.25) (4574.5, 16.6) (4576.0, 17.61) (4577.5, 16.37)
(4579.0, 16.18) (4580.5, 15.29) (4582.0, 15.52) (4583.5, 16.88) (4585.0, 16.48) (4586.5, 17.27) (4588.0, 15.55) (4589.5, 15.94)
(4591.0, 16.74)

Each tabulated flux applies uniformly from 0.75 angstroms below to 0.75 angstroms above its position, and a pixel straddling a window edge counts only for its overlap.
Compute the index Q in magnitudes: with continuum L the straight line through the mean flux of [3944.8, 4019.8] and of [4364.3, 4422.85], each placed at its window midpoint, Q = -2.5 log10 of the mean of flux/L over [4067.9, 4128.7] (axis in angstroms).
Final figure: -0.14 mag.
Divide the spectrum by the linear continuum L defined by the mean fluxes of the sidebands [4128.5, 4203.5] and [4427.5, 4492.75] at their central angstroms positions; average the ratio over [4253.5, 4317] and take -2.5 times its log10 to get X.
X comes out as 0.19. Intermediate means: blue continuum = 10.1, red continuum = 14.4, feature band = 9.97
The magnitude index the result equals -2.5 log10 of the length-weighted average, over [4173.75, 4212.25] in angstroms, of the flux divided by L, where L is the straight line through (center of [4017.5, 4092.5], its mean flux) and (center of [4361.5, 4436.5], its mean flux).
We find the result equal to 0.09 mag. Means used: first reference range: 10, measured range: 10.2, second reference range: 12.7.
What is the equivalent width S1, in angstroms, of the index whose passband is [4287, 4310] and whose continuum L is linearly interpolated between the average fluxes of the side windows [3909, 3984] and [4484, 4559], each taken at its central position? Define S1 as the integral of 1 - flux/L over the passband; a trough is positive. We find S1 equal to 5.7 angstroms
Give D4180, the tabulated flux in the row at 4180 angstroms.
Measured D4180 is 10.13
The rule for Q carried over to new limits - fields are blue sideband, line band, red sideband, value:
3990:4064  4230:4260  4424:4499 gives 0.094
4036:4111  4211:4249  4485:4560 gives 0.106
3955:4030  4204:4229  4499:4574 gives 0.103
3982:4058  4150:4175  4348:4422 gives 0.079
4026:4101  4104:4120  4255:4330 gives -0.081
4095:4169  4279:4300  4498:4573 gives 0.224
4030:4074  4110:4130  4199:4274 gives -0.062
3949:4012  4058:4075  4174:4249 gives -0.087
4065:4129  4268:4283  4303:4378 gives 0.061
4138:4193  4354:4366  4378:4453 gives -0.103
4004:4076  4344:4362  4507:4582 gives 0.025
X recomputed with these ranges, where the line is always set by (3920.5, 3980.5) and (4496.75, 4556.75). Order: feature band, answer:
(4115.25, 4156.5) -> -0.224 mag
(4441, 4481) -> -0.018 mag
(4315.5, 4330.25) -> -0.042 mag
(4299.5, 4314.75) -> 0.371 mag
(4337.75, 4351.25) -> -0.037 mag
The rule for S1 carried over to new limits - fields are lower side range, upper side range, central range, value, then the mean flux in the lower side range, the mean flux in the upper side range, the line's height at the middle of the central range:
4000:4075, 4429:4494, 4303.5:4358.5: 6.19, 9.85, 14.4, 13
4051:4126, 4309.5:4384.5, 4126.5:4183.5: 3.14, 10.2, 12.2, 10.7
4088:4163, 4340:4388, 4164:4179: 1.24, 10.4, 12.3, 10.7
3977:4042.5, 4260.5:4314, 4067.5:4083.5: -0.35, 9.69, 9.85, 9.73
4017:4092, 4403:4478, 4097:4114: 0.50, 10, 13.8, 10.5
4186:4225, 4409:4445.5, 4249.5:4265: 0.35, 10.4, 13.8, 11.2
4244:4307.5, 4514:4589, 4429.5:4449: -1.20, 10.3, 15.4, 13.3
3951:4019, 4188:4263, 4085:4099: -2.74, 7.89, 10.6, 9.09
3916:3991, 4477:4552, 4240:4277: -1.21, 5.66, 15.3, 10.9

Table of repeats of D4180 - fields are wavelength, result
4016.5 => 10.81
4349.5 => 11.88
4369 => 11.83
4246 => 13.31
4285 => 10.39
